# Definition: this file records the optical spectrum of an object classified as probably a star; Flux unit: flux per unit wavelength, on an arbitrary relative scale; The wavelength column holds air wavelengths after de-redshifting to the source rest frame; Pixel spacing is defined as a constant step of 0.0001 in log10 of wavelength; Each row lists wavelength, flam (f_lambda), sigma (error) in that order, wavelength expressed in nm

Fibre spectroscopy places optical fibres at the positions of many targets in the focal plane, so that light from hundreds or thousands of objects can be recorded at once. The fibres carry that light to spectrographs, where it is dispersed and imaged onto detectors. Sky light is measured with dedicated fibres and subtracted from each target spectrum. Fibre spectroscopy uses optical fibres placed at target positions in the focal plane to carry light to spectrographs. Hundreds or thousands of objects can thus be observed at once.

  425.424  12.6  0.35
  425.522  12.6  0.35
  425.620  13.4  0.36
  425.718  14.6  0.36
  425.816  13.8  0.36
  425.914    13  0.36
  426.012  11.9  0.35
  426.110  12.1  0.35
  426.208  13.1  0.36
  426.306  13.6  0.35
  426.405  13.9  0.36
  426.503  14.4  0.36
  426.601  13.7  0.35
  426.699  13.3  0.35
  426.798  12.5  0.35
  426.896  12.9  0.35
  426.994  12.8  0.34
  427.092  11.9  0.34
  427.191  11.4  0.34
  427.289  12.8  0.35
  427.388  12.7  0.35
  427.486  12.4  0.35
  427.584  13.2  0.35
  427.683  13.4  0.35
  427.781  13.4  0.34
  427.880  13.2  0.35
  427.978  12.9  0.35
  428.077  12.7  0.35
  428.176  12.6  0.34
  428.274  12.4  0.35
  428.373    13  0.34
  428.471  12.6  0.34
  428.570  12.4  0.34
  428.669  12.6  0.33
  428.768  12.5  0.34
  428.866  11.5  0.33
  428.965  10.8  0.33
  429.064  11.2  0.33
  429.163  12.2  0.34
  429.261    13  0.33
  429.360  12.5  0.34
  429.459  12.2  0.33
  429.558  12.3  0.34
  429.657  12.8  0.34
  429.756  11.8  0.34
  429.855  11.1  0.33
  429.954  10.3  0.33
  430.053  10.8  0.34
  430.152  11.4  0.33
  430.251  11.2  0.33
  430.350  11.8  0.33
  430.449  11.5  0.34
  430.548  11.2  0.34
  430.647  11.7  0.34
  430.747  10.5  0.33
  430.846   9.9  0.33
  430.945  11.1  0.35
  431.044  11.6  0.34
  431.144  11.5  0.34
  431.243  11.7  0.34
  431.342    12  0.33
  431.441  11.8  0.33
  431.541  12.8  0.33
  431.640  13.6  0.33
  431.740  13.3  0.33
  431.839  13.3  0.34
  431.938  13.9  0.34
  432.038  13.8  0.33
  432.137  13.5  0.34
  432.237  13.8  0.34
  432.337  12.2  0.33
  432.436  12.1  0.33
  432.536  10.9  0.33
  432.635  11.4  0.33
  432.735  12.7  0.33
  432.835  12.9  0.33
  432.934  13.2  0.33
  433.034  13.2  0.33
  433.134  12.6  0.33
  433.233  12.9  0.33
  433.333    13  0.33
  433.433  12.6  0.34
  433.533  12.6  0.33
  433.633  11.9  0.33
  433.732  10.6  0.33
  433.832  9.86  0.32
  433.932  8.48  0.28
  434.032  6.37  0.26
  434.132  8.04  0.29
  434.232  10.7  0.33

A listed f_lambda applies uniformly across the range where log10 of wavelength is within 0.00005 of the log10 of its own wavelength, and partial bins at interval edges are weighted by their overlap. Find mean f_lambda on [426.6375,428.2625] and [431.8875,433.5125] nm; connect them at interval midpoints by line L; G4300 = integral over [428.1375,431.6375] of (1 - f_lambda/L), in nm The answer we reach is 0.27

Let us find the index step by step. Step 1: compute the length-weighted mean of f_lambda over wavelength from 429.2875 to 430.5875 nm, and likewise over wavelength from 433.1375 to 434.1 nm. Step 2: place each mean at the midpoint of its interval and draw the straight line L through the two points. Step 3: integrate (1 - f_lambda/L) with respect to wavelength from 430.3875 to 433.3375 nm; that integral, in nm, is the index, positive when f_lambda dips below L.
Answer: -0.272 nm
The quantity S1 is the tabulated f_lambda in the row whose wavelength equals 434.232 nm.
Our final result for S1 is 10.7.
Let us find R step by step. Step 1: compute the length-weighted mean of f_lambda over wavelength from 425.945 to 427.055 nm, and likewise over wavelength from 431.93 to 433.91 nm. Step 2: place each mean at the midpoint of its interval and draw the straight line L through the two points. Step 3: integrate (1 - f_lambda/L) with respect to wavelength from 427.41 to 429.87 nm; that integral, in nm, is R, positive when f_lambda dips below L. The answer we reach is 0.080 nm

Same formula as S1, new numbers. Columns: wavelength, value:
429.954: 10.3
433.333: 13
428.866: 11.5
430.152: 11.4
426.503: 14.4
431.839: 13.3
